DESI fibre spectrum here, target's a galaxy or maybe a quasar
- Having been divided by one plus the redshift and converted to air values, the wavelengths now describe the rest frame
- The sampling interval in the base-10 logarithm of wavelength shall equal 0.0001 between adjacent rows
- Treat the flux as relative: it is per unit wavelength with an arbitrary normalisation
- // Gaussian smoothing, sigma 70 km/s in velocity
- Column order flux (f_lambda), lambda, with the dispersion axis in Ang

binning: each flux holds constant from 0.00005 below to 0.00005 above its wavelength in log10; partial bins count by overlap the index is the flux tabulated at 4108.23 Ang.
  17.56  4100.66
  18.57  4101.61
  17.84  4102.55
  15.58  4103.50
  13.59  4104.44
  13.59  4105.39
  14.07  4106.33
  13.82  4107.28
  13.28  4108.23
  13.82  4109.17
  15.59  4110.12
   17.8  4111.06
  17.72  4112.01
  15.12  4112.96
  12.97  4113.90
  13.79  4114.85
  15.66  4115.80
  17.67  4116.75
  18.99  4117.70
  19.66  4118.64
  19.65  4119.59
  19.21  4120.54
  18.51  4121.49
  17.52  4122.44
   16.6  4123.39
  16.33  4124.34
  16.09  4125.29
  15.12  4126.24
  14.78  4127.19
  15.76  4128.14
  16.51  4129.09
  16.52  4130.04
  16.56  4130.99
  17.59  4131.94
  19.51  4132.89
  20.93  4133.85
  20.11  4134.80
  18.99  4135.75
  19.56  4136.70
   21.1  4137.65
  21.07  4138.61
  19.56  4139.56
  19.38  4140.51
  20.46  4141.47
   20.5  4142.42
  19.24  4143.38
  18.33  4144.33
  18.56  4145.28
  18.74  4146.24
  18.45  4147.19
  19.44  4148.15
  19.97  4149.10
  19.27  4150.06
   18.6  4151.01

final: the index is 13.28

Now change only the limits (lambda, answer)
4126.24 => 15.12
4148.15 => 19.44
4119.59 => 19.65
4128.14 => 15.76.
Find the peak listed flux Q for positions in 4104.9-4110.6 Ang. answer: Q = 15.59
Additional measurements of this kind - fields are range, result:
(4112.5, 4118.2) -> 18.99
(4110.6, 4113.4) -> 17.8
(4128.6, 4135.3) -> 20.93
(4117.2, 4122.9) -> 19.66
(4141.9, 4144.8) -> 20.5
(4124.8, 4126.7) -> 16.09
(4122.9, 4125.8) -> 16.6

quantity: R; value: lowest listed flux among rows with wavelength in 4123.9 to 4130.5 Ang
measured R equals 14.78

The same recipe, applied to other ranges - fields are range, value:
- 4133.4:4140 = 18.99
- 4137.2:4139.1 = 21.07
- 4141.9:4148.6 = 18.33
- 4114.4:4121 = 13.79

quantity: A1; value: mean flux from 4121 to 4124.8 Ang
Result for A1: 17.2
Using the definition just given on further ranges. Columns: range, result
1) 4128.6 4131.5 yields 16.6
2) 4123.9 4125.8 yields 16.2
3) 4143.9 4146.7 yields 18.5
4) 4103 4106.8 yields 14.2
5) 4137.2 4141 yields 20.2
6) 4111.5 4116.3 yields 15.1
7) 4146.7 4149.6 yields 19.3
